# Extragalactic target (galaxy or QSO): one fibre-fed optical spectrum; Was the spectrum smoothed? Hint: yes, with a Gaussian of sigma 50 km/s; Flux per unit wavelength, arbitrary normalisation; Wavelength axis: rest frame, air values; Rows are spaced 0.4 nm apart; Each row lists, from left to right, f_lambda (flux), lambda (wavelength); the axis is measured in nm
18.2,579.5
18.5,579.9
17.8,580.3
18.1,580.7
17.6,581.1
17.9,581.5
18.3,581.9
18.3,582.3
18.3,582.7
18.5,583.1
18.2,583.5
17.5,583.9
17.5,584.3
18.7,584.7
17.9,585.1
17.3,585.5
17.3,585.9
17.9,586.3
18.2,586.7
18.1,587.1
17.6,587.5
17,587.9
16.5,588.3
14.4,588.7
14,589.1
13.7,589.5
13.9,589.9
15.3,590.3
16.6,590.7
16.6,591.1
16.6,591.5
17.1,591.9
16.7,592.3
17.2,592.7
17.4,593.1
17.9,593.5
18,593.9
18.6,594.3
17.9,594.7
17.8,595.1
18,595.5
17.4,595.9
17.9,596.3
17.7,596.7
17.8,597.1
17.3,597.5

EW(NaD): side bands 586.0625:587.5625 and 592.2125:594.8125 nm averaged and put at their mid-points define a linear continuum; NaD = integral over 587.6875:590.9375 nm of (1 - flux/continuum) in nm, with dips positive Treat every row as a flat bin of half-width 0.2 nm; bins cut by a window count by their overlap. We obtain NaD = 0.49 nm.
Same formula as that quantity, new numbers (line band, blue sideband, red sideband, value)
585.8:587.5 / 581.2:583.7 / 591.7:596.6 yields 0.014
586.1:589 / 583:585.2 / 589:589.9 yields -0.311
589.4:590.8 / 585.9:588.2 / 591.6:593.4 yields 0.203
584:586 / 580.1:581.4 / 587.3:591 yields -0.133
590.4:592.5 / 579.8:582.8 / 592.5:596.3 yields 0.143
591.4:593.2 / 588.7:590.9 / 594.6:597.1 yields -0.118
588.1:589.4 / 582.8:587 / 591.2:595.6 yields 0.210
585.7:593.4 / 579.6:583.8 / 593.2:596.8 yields 0.664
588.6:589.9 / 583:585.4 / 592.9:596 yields 0.287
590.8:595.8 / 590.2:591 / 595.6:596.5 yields -0.168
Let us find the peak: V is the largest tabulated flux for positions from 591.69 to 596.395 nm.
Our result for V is 18.6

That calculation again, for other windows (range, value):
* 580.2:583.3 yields 18.5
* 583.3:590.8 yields 18.7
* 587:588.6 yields 18.1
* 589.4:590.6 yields 15.3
